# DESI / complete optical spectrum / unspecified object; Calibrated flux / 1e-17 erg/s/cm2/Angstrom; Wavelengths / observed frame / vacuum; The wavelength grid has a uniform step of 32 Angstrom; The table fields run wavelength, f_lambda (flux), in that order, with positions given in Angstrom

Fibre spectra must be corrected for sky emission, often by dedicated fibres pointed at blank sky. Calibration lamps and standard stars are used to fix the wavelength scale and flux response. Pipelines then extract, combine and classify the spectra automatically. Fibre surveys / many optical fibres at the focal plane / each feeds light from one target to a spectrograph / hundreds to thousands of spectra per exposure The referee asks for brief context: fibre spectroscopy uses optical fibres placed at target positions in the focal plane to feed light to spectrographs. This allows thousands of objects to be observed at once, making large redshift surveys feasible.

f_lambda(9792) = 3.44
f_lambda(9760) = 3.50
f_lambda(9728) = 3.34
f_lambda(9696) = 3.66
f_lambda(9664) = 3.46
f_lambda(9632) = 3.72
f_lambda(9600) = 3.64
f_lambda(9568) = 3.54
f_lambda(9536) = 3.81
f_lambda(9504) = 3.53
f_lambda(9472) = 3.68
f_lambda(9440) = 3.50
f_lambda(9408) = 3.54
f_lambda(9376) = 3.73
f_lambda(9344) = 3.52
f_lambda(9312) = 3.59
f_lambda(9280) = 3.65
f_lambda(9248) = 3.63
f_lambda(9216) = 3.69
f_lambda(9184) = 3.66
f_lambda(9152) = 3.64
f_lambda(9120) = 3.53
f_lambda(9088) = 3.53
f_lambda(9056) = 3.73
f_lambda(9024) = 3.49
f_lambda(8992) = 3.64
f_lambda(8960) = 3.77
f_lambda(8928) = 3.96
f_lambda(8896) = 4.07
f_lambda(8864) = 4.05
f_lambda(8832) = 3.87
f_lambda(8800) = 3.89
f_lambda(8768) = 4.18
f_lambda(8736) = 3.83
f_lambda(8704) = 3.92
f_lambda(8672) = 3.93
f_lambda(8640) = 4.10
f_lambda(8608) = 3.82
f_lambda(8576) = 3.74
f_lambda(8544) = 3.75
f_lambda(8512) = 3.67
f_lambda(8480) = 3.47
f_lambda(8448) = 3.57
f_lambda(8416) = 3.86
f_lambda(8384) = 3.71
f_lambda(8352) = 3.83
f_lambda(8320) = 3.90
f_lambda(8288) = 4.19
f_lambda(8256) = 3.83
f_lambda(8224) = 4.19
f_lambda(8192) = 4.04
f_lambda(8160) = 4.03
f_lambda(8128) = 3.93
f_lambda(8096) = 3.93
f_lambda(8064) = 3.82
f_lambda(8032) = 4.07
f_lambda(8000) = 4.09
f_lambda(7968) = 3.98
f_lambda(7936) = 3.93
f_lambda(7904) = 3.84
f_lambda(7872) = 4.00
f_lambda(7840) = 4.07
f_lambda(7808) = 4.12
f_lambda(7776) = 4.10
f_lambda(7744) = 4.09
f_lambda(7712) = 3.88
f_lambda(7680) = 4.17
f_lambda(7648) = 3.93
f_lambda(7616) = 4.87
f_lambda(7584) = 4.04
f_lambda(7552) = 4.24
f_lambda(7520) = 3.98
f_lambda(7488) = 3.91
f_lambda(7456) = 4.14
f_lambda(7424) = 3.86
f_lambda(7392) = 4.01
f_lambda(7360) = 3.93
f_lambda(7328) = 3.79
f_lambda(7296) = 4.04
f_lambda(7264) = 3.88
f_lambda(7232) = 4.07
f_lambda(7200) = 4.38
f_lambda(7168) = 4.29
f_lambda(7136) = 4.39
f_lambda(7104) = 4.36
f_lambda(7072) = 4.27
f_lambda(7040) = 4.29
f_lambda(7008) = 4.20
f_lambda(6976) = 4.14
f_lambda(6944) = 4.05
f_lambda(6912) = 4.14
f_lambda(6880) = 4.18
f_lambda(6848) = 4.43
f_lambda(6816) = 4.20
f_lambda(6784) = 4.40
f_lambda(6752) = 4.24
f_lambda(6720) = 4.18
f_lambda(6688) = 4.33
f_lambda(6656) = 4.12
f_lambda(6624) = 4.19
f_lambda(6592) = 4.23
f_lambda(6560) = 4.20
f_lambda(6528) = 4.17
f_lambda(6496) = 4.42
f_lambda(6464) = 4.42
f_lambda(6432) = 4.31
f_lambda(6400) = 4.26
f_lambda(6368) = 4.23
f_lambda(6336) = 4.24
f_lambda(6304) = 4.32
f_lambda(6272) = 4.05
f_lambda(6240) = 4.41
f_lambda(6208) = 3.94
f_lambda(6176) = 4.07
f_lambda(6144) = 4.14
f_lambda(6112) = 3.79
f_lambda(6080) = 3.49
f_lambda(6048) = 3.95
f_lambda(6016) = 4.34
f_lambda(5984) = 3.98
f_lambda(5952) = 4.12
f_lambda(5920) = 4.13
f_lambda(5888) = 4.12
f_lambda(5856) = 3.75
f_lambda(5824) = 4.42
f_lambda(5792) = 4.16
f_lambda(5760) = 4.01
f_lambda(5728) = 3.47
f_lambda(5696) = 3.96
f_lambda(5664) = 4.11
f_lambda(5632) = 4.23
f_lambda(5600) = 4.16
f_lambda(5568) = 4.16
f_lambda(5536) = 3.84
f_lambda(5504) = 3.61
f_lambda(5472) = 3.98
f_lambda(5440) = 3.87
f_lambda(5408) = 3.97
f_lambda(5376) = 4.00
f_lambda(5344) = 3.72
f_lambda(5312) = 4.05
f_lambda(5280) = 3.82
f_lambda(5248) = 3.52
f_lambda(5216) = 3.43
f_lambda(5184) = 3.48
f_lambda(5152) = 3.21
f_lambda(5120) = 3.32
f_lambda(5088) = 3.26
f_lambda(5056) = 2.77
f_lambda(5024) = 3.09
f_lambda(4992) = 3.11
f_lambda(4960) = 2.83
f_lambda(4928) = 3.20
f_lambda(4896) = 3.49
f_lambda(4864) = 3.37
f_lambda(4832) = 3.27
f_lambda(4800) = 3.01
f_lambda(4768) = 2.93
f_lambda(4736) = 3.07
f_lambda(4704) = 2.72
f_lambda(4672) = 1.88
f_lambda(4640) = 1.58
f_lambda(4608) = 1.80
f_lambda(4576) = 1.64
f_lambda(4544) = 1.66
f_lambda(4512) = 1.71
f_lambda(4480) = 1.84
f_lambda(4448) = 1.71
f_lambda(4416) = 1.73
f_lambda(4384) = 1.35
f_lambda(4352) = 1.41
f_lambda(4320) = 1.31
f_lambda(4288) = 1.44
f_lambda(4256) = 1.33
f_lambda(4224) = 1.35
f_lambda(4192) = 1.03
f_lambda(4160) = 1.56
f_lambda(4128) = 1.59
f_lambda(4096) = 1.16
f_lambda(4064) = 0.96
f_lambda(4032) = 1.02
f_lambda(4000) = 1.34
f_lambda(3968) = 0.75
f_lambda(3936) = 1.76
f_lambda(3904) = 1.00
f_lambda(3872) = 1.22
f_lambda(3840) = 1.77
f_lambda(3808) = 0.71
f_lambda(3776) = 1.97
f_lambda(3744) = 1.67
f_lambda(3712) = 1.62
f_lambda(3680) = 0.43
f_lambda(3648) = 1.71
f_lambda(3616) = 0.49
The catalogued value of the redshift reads 0.176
